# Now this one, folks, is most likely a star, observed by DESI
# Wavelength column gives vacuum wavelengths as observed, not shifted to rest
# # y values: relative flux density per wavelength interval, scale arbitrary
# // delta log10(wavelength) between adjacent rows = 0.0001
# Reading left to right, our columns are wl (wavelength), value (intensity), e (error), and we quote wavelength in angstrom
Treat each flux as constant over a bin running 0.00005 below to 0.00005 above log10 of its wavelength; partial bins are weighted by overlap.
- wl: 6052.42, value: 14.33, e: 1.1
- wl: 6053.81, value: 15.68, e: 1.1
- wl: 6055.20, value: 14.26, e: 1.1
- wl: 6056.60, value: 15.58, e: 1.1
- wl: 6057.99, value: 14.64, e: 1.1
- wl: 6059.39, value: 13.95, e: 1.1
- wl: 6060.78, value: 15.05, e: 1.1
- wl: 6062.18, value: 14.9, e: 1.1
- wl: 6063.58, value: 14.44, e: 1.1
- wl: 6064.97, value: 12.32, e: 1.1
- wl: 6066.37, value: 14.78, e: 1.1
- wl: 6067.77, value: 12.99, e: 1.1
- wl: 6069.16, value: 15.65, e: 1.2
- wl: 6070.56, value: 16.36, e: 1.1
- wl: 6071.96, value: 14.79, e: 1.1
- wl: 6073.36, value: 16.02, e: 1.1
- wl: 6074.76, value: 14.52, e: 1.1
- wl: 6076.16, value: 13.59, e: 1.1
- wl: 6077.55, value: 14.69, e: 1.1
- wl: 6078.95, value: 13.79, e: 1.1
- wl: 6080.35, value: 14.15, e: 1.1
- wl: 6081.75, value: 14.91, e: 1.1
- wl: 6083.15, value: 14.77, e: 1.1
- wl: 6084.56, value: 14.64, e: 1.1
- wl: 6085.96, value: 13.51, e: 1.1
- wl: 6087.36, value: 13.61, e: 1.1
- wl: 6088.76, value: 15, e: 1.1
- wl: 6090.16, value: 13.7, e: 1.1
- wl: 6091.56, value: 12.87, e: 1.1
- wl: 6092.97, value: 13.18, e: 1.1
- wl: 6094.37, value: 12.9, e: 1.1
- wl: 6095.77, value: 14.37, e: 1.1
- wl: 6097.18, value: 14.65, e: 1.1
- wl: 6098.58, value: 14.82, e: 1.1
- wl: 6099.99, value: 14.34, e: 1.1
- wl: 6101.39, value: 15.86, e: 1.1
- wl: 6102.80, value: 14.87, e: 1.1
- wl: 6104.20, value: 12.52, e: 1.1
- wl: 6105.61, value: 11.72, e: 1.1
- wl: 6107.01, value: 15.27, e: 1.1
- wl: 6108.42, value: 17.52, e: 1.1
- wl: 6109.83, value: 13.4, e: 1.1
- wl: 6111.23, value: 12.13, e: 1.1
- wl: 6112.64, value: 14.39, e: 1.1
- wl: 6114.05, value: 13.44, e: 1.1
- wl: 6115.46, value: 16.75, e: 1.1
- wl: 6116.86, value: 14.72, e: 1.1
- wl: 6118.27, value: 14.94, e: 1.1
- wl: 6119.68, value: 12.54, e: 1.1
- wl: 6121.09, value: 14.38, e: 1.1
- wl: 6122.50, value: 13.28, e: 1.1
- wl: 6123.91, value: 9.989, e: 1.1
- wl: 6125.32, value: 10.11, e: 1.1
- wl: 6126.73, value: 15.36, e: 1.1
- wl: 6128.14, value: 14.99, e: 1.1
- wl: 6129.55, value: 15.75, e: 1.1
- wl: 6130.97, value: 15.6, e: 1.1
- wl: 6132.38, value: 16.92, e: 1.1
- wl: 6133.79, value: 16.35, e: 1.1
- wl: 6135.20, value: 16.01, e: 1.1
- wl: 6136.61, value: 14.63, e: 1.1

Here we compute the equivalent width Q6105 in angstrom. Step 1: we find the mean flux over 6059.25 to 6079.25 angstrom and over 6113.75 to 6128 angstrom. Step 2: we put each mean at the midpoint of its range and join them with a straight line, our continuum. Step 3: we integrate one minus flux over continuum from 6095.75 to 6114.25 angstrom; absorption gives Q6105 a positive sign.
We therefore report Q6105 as -0.5 angstrom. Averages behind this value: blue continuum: 14.6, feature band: 14.2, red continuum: 13.6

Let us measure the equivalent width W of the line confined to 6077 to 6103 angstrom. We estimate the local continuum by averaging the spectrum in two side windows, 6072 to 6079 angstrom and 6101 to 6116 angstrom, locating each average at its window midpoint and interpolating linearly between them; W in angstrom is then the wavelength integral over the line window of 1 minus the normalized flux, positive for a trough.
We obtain 0.4 angstrom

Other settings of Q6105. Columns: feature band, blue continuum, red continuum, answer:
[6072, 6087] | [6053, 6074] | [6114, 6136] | 0.2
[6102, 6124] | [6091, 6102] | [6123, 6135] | 0.5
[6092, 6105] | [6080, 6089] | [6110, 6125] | -0.1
